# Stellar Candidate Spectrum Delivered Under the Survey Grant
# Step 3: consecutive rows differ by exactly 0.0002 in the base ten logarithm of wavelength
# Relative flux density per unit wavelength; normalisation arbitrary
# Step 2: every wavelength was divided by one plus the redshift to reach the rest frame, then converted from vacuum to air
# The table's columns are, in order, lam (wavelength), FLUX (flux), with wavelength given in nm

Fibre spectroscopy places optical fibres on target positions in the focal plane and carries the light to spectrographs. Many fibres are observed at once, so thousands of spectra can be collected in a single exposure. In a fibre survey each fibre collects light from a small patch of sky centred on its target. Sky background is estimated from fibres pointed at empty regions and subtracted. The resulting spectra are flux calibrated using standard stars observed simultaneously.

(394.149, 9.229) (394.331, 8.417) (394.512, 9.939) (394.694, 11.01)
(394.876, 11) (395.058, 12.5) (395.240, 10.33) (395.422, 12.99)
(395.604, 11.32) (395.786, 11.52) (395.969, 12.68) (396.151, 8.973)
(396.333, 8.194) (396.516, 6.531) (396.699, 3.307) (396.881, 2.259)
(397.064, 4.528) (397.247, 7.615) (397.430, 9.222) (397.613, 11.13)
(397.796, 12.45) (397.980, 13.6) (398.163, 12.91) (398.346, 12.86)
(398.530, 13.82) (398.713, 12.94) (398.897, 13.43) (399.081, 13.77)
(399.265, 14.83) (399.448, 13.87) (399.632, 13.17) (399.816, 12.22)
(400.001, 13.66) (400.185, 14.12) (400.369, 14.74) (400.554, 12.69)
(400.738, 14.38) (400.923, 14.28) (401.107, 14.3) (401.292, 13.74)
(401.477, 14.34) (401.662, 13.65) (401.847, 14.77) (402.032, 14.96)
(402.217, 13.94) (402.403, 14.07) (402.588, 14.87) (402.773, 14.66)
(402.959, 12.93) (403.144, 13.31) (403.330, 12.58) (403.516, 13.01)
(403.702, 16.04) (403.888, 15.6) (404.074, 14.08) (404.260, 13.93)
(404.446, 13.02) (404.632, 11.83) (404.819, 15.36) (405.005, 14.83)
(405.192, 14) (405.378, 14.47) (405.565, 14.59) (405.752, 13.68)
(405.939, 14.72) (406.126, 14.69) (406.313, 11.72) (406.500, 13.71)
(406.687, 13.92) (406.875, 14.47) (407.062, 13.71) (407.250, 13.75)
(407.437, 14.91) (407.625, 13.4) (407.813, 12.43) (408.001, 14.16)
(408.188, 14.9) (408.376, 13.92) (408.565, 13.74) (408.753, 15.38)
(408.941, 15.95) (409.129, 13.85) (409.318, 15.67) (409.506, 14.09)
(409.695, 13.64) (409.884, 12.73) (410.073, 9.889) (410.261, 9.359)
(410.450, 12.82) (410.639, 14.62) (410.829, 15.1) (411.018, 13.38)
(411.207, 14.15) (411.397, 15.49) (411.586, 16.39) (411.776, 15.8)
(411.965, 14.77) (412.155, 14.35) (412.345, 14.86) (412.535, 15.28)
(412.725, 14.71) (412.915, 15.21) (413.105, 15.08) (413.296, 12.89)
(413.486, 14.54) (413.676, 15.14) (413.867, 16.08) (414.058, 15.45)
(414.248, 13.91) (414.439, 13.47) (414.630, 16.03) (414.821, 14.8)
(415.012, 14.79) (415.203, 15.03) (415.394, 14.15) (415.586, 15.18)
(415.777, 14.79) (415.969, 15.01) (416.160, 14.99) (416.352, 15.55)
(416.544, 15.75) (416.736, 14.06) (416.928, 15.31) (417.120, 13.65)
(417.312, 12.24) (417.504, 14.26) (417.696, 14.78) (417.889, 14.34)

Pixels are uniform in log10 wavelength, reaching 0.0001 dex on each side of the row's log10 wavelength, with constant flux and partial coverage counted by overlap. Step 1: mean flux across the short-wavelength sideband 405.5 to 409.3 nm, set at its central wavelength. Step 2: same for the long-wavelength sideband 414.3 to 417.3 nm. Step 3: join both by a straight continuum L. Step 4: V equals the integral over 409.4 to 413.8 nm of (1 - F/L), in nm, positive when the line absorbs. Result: 0.10 nm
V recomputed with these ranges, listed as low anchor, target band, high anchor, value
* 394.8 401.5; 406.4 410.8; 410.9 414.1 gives 0.089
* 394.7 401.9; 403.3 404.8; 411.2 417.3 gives -0.119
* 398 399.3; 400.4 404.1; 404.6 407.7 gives -0.105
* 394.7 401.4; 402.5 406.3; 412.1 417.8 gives -0.393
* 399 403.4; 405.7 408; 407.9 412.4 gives 0.044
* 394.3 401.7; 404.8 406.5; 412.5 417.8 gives -0.156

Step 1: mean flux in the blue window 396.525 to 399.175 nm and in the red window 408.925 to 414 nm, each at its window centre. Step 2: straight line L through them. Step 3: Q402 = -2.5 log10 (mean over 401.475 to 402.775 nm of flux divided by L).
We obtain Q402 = -0.248 mag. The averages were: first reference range 10.2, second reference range 14.3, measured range 14.4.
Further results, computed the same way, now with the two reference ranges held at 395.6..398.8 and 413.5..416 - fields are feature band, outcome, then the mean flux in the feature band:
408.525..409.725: -0.11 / 14.7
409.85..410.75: 0.15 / 11.9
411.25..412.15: -0.10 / 15.4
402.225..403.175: -0.23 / 14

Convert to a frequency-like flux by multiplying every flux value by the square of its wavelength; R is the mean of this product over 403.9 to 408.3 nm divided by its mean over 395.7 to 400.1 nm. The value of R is 1.34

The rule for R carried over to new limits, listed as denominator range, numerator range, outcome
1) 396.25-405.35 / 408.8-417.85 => 1.21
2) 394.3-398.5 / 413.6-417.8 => 1.64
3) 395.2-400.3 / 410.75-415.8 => 1.45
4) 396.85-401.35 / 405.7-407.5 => 1.16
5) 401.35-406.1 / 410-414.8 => 1.06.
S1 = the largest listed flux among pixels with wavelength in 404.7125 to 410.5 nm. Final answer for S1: 15.95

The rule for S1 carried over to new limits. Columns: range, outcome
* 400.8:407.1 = 16.04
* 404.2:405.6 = 15.36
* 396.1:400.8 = 14.83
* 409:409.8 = 15.67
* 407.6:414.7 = 16.39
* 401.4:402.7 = 14.96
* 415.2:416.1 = 15.18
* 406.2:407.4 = 14.47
